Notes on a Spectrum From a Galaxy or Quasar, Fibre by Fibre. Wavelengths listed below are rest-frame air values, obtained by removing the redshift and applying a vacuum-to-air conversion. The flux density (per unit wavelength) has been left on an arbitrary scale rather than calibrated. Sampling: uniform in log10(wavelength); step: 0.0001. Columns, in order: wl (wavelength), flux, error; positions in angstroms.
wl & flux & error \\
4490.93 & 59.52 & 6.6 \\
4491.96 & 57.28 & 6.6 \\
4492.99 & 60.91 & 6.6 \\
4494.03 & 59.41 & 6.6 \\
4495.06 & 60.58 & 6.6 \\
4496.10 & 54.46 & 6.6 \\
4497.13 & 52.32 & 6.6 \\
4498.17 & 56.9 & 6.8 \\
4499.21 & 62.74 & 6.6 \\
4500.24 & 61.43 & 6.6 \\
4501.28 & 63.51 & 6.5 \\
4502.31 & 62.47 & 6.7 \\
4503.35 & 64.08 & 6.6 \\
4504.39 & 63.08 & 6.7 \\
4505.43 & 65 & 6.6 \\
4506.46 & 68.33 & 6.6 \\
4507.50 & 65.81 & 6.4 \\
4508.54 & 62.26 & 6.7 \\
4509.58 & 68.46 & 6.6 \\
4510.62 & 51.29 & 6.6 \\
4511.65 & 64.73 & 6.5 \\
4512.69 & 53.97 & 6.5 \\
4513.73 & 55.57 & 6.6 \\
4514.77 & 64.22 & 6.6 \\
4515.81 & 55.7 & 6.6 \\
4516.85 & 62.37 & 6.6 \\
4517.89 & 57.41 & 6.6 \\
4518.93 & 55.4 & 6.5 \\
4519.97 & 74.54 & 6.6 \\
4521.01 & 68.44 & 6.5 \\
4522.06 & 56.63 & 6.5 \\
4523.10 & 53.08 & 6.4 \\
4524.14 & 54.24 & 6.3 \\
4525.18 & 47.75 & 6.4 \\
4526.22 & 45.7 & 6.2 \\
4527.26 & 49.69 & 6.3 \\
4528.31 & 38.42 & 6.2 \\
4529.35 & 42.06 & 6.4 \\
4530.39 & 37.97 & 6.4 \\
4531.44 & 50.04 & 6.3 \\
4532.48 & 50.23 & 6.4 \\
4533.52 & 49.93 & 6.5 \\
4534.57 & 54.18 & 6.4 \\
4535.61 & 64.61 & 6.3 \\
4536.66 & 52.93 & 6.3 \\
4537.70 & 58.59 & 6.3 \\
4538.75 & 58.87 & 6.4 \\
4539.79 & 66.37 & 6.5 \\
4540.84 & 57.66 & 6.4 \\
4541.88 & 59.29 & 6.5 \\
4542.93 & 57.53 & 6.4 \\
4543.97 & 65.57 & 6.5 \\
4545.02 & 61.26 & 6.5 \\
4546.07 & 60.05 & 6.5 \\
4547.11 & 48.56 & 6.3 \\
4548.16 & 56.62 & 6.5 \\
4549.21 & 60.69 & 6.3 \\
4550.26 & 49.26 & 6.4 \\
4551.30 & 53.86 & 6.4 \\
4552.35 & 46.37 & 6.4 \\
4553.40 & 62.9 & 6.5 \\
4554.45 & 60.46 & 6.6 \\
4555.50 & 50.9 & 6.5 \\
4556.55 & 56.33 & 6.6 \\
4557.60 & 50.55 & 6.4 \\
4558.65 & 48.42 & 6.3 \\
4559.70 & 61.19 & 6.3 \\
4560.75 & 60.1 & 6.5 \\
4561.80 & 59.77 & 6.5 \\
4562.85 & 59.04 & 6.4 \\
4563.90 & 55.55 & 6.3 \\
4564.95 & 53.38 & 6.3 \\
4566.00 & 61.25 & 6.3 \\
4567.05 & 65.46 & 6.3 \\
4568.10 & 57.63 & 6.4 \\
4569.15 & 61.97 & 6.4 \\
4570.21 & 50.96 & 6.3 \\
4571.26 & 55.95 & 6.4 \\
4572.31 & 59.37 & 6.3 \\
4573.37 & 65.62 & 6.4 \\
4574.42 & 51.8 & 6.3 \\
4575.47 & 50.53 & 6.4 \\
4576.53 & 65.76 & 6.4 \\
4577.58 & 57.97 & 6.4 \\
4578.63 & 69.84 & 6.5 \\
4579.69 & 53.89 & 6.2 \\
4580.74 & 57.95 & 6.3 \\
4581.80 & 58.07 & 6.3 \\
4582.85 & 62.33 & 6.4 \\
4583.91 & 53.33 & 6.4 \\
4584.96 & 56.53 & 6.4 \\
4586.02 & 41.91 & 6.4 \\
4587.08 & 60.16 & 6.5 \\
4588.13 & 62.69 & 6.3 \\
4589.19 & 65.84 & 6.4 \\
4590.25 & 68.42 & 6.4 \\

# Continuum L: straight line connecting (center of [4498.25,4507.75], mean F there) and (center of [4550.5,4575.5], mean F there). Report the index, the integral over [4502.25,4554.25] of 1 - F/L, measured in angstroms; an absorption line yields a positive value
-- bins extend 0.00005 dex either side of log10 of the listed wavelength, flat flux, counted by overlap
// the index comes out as 3.2 angstroms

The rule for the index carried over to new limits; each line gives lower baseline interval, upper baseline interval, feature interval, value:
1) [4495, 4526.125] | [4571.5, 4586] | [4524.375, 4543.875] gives 2.19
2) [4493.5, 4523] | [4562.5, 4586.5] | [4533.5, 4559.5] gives 1.07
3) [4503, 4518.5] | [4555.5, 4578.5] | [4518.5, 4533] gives 2.10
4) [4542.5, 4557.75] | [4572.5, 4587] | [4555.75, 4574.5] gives -0.22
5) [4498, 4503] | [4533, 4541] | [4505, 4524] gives -0.25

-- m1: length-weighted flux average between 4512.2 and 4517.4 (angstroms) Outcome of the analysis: 58.4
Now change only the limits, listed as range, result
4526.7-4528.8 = 44.1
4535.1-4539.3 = 58.8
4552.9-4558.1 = 56.2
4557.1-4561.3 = 55.1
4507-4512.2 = 62.5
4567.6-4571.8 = 56.6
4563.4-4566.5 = 56.7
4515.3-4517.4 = 59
